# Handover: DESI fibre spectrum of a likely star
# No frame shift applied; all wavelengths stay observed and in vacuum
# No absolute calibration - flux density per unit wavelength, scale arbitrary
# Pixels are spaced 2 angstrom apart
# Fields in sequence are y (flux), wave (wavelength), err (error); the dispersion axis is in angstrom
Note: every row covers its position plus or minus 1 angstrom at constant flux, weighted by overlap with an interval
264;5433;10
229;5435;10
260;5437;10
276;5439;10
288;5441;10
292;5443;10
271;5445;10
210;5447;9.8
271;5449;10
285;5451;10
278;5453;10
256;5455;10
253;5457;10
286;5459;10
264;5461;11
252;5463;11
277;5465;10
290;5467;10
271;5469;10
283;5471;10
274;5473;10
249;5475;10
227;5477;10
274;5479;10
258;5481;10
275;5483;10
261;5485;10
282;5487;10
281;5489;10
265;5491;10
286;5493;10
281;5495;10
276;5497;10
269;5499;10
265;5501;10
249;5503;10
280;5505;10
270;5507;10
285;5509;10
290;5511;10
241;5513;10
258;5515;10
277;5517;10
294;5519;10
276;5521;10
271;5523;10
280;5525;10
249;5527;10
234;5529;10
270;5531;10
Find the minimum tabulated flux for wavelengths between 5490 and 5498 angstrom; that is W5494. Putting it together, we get 265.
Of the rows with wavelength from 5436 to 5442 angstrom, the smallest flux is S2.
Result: 260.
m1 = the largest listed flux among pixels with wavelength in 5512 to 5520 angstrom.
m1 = 294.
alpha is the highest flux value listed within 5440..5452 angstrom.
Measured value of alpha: 292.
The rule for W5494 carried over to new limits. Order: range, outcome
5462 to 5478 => 227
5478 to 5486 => 258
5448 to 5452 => 271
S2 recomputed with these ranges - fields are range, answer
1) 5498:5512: 249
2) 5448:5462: 253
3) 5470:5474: 274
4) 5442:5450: 210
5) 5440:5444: 288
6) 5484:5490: 261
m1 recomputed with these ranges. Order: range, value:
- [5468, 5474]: 283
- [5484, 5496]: 286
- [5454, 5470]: 290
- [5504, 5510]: 285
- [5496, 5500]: 276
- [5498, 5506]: 280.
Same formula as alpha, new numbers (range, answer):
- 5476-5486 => 275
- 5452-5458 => 278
